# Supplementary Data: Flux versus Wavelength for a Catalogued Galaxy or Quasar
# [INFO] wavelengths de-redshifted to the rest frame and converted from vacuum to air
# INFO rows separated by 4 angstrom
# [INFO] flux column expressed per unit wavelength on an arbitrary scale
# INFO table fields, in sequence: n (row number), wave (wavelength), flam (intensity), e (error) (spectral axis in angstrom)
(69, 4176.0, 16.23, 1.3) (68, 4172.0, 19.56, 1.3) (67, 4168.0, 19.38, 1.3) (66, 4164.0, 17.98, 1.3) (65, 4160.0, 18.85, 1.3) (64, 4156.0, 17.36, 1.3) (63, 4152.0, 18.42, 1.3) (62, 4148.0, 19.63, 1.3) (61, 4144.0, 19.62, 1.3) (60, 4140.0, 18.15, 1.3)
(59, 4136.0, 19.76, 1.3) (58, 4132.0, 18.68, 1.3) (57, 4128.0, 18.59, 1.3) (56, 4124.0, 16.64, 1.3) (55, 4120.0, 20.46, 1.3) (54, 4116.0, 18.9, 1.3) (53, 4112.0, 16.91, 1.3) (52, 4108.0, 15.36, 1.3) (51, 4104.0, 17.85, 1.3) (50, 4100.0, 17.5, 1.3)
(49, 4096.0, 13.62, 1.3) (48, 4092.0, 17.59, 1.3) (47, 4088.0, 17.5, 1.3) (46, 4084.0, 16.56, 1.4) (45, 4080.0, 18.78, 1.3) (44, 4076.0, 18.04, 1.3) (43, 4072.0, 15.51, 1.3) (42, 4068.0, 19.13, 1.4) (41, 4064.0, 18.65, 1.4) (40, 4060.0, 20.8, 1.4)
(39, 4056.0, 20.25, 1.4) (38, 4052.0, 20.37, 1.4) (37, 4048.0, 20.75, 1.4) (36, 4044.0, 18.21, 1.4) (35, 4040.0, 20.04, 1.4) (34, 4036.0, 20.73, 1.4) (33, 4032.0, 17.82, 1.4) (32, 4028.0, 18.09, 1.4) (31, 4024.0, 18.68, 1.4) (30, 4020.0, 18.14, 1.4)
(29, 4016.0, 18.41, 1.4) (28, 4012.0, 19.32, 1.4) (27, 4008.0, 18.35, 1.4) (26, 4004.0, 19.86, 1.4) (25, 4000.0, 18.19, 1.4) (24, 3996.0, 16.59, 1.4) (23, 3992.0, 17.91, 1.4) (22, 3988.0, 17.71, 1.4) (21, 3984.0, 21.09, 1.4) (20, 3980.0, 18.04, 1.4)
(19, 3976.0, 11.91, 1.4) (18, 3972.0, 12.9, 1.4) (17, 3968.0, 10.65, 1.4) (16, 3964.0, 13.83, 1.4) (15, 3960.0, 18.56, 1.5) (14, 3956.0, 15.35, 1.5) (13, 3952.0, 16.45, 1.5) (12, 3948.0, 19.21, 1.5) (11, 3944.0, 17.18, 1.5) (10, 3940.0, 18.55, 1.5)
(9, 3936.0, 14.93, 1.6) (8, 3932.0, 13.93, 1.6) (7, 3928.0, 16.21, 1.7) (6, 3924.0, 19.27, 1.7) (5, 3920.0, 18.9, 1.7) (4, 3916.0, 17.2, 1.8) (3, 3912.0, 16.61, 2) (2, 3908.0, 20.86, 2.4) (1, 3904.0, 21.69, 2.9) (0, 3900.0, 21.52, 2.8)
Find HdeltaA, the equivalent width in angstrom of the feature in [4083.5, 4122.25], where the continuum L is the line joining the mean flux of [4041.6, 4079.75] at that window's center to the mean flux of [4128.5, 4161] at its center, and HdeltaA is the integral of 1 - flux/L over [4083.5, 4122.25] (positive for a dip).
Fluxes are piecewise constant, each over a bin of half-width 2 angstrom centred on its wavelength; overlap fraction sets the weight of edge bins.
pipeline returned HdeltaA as 3.5 angstrom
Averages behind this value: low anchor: 19.1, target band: 17.2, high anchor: 18.8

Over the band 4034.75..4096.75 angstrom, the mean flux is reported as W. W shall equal 18.6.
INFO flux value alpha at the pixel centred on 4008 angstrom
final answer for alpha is 18.35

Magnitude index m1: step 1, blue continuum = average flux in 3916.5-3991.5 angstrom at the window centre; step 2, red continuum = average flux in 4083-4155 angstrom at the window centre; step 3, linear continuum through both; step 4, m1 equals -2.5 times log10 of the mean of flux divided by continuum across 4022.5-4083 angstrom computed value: -0.10 mag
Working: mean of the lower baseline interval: 16.4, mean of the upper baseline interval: 17.9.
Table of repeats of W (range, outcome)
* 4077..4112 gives 16.9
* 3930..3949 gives 16.6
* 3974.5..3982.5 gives 15.5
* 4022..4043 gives 19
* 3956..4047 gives 17.5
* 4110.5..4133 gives 18.4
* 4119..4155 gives 18.8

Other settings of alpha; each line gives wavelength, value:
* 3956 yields 15.35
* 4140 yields 18.15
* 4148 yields 19.63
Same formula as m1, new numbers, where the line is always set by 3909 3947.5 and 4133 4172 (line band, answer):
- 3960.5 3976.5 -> 0.325 mag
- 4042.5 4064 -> -0.108 mag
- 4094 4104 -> 0.153 mag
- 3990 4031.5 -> -0.034 mag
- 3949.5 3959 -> 0.065 mag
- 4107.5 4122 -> 0.023 mag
